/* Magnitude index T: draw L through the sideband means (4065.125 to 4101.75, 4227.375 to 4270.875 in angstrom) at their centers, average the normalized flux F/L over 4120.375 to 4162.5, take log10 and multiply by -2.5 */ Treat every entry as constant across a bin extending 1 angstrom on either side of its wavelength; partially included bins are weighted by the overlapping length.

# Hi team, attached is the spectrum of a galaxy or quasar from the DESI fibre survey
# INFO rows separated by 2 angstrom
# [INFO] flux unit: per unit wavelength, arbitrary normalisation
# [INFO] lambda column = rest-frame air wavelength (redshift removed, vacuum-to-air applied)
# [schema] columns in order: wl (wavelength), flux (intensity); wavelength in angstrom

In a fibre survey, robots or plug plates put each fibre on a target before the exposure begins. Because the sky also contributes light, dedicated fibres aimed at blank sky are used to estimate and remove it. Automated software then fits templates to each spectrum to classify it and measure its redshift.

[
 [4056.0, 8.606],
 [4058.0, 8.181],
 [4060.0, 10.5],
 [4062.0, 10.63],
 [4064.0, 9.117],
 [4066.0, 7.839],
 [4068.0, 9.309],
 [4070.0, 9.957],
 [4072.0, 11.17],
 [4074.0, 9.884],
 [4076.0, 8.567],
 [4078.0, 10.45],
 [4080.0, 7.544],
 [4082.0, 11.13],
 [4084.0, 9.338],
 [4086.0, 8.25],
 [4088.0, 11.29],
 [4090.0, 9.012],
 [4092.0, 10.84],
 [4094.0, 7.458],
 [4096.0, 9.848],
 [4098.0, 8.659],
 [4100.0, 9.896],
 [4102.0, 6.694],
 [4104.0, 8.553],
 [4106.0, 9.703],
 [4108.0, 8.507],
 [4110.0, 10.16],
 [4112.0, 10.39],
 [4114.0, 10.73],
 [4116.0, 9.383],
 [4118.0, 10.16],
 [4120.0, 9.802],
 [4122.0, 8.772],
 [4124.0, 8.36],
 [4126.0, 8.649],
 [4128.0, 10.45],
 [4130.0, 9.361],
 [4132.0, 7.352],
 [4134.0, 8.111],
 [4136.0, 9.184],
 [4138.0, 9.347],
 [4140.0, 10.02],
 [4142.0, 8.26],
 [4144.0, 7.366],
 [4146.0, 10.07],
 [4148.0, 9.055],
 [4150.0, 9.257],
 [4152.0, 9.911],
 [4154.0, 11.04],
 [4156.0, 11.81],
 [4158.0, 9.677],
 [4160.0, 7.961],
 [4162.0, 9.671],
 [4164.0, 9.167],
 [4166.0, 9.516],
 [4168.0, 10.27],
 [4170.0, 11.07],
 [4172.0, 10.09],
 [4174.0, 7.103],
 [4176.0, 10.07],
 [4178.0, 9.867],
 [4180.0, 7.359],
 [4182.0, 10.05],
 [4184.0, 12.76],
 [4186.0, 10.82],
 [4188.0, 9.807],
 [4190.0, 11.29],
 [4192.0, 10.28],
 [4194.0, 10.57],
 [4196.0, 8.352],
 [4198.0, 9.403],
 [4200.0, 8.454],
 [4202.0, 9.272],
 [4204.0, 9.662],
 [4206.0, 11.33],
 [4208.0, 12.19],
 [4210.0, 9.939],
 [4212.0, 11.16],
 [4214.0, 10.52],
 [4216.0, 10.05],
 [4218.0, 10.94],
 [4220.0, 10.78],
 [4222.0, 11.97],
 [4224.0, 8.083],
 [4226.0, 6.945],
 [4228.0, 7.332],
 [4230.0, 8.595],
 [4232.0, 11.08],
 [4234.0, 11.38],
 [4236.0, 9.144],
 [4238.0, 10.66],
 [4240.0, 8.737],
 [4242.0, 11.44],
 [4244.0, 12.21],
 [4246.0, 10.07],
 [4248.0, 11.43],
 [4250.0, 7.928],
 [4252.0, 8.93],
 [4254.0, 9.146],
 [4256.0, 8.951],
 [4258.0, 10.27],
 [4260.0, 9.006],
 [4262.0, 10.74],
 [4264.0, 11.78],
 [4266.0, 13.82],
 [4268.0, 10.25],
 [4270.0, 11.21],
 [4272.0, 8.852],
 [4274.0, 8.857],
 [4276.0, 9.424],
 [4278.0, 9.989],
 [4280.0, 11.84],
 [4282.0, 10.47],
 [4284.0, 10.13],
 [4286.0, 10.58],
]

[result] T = 0.05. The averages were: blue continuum 9.42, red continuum 10.2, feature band 9.23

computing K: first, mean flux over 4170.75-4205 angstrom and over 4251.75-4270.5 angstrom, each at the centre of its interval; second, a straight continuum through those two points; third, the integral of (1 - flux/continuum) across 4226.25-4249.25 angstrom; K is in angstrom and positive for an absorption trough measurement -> 0.4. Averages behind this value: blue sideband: 9.73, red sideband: 10.4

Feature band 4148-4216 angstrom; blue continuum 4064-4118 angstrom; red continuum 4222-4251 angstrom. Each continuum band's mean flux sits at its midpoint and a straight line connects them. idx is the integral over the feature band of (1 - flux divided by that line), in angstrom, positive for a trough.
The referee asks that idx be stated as -2.6 angstrom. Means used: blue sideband 9.41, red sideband 9.73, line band 9.98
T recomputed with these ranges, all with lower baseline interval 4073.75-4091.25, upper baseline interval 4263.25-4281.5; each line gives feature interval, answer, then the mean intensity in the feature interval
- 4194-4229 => 0.05 mag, 9.81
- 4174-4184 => 0.07 mag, 9.46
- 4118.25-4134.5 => 0.10 mag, 8.94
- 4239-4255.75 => 0.06 mag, 9.94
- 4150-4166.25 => 0.01 mag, 9.82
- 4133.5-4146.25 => 0.11 mag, 8.87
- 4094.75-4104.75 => 0.11 mag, 8.7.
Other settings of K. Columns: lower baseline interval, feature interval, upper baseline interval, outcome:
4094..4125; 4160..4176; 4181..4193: 1.5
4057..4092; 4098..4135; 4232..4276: 2.2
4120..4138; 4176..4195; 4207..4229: -1.4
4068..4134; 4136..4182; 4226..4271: 0.9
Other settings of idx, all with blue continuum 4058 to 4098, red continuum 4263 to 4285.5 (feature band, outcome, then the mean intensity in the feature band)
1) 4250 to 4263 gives 1.4 angstrom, 9.39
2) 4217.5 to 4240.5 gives 1.6 angstrom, 9.63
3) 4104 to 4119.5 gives -0.1 angstrom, 9.78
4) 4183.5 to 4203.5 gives 0.3 angstrom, 10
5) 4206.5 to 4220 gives -0.7 angstrom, 10.8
